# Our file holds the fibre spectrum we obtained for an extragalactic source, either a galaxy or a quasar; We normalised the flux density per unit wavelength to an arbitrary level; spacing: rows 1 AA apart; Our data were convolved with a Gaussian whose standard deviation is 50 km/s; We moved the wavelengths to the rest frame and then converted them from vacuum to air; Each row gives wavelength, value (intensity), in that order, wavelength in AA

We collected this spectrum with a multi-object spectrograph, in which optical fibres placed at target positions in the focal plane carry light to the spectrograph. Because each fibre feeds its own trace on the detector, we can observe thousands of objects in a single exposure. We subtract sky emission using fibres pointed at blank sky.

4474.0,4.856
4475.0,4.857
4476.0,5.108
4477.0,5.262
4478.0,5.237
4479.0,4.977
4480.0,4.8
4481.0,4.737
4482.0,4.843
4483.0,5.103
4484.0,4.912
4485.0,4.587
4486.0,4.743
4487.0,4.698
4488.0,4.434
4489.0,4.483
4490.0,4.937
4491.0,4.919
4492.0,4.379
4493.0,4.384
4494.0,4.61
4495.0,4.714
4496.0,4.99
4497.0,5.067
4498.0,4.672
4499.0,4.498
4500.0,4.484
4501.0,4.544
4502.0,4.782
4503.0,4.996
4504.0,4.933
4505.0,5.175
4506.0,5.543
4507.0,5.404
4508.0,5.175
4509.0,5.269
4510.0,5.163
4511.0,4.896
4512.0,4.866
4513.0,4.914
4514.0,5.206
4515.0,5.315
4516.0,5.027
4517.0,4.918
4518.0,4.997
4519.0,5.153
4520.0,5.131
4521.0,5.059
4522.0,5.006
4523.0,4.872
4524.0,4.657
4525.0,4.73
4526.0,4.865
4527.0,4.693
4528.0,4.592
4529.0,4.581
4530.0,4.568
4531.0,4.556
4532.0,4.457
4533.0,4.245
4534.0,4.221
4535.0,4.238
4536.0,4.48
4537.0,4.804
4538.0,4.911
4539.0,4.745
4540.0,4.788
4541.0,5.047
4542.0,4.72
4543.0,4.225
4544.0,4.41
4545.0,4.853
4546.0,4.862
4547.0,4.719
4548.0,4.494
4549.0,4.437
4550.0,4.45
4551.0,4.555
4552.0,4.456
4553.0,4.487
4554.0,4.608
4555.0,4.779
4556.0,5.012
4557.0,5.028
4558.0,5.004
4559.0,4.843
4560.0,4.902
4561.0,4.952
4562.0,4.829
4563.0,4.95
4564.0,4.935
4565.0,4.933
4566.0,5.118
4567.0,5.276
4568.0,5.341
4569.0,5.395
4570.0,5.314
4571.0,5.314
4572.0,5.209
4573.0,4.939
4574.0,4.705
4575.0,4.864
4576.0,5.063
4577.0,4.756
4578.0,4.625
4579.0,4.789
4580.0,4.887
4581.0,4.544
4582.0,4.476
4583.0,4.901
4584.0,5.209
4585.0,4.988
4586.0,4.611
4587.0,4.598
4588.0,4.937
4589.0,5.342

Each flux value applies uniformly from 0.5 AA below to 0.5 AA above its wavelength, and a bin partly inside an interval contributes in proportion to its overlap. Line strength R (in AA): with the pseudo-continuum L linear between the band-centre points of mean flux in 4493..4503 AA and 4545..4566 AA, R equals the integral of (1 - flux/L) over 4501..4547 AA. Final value -1.0 AA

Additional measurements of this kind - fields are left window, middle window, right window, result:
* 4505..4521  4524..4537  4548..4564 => 1.2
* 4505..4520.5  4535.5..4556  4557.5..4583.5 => 1.6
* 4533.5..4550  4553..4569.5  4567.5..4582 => -0.5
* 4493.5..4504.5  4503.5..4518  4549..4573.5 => -1.0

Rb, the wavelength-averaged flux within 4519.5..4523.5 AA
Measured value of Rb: 5.02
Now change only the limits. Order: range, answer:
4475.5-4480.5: 5.08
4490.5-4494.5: 4.57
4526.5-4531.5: 4.6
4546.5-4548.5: 4.61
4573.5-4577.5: 4.85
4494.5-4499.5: 4.79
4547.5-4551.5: 4.48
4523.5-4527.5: 4.74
